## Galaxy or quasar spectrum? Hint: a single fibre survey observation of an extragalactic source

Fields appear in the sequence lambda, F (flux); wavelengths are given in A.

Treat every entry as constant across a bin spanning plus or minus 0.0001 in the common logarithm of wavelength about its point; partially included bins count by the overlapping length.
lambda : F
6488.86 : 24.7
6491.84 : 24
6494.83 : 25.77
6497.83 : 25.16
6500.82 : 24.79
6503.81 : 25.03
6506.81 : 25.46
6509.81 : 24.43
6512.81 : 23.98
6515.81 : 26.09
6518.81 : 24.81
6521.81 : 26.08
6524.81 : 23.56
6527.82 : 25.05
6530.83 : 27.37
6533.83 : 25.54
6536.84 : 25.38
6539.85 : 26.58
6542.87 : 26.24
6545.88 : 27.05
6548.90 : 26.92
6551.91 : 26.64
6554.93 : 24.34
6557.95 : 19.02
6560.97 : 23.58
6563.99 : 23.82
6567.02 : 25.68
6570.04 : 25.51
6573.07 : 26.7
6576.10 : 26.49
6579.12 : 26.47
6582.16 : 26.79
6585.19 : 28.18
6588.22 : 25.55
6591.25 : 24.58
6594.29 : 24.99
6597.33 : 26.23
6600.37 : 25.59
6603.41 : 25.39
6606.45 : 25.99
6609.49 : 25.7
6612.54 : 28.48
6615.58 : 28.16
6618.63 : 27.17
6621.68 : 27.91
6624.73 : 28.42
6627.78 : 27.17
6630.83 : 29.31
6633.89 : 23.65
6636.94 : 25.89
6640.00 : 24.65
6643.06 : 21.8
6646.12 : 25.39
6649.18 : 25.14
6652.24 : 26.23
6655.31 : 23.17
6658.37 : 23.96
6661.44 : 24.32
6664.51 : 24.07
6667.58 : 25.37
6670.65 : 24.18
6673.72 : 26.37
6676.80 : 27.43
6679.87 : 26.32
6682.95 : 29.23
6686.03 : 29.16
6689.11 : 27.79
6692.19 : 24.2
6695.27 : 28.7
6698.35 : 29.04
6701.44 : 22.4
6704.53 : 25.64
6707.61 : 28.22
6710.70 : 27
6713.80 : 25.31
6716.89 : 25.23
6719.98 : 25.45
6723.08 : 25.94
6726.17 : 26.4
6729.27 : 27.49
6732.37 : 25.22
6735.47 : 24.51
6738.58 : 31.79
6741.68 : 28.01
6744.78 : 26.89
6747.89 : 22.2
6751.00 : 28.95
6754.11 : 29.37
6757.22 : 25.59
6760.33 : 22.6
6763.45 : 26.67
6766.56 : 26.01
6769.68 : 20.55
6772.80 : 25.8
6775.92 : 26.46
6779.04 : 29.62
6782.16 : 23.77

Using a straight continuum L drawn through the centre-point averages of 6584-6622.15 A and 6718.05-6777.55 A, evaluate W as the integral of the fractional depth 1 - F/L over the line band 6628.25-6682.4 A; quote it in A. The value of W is 2.2 A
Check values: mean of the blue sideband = 26.4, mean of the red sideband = 26.1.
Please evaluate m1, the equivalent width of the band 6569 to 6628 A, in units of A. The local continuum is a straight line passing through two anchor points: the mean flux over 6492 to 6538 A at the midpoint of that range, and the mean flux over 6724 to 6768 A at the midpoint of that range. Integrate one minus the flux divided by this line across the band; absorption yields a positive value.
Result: -2.0 A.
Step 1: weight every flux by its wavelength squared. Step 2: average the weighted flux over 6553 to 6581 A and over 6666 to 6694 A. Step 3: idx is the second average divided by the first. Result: 1.1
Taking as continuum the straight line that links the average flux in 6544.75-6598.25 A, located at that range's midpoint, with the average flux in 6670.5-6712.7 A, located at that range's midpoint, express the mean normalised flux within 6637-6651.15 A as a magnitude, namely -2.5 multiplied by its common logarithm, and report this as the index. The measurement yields 0.08 mag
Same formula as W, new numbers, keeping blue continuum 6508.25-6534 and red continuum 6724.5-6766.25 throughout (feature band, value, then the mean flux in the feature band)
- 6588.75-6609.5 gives 0.2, 25.5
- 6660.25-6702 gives -0.4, 26.4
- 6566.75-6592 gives -0.7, 26.3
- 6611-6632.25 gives -1.9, 28.1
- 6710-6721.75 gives 0.3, 25.6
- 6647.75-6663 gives 0.9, 24.6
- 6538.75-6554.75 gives -0.7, 26.5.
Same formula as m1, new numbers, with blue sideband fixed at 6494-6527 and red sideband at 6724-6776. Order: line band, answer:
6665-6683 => -0.2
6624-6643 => -0.4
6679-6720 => -1.3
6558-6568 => 0.7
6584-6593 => -0.2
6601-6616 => -0.7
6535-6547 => -0.5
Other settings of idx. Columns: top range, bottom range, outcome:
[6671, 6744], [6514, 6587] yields 1.10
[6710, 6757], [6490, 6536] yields 1.13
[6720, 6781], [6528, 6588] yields 1.08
